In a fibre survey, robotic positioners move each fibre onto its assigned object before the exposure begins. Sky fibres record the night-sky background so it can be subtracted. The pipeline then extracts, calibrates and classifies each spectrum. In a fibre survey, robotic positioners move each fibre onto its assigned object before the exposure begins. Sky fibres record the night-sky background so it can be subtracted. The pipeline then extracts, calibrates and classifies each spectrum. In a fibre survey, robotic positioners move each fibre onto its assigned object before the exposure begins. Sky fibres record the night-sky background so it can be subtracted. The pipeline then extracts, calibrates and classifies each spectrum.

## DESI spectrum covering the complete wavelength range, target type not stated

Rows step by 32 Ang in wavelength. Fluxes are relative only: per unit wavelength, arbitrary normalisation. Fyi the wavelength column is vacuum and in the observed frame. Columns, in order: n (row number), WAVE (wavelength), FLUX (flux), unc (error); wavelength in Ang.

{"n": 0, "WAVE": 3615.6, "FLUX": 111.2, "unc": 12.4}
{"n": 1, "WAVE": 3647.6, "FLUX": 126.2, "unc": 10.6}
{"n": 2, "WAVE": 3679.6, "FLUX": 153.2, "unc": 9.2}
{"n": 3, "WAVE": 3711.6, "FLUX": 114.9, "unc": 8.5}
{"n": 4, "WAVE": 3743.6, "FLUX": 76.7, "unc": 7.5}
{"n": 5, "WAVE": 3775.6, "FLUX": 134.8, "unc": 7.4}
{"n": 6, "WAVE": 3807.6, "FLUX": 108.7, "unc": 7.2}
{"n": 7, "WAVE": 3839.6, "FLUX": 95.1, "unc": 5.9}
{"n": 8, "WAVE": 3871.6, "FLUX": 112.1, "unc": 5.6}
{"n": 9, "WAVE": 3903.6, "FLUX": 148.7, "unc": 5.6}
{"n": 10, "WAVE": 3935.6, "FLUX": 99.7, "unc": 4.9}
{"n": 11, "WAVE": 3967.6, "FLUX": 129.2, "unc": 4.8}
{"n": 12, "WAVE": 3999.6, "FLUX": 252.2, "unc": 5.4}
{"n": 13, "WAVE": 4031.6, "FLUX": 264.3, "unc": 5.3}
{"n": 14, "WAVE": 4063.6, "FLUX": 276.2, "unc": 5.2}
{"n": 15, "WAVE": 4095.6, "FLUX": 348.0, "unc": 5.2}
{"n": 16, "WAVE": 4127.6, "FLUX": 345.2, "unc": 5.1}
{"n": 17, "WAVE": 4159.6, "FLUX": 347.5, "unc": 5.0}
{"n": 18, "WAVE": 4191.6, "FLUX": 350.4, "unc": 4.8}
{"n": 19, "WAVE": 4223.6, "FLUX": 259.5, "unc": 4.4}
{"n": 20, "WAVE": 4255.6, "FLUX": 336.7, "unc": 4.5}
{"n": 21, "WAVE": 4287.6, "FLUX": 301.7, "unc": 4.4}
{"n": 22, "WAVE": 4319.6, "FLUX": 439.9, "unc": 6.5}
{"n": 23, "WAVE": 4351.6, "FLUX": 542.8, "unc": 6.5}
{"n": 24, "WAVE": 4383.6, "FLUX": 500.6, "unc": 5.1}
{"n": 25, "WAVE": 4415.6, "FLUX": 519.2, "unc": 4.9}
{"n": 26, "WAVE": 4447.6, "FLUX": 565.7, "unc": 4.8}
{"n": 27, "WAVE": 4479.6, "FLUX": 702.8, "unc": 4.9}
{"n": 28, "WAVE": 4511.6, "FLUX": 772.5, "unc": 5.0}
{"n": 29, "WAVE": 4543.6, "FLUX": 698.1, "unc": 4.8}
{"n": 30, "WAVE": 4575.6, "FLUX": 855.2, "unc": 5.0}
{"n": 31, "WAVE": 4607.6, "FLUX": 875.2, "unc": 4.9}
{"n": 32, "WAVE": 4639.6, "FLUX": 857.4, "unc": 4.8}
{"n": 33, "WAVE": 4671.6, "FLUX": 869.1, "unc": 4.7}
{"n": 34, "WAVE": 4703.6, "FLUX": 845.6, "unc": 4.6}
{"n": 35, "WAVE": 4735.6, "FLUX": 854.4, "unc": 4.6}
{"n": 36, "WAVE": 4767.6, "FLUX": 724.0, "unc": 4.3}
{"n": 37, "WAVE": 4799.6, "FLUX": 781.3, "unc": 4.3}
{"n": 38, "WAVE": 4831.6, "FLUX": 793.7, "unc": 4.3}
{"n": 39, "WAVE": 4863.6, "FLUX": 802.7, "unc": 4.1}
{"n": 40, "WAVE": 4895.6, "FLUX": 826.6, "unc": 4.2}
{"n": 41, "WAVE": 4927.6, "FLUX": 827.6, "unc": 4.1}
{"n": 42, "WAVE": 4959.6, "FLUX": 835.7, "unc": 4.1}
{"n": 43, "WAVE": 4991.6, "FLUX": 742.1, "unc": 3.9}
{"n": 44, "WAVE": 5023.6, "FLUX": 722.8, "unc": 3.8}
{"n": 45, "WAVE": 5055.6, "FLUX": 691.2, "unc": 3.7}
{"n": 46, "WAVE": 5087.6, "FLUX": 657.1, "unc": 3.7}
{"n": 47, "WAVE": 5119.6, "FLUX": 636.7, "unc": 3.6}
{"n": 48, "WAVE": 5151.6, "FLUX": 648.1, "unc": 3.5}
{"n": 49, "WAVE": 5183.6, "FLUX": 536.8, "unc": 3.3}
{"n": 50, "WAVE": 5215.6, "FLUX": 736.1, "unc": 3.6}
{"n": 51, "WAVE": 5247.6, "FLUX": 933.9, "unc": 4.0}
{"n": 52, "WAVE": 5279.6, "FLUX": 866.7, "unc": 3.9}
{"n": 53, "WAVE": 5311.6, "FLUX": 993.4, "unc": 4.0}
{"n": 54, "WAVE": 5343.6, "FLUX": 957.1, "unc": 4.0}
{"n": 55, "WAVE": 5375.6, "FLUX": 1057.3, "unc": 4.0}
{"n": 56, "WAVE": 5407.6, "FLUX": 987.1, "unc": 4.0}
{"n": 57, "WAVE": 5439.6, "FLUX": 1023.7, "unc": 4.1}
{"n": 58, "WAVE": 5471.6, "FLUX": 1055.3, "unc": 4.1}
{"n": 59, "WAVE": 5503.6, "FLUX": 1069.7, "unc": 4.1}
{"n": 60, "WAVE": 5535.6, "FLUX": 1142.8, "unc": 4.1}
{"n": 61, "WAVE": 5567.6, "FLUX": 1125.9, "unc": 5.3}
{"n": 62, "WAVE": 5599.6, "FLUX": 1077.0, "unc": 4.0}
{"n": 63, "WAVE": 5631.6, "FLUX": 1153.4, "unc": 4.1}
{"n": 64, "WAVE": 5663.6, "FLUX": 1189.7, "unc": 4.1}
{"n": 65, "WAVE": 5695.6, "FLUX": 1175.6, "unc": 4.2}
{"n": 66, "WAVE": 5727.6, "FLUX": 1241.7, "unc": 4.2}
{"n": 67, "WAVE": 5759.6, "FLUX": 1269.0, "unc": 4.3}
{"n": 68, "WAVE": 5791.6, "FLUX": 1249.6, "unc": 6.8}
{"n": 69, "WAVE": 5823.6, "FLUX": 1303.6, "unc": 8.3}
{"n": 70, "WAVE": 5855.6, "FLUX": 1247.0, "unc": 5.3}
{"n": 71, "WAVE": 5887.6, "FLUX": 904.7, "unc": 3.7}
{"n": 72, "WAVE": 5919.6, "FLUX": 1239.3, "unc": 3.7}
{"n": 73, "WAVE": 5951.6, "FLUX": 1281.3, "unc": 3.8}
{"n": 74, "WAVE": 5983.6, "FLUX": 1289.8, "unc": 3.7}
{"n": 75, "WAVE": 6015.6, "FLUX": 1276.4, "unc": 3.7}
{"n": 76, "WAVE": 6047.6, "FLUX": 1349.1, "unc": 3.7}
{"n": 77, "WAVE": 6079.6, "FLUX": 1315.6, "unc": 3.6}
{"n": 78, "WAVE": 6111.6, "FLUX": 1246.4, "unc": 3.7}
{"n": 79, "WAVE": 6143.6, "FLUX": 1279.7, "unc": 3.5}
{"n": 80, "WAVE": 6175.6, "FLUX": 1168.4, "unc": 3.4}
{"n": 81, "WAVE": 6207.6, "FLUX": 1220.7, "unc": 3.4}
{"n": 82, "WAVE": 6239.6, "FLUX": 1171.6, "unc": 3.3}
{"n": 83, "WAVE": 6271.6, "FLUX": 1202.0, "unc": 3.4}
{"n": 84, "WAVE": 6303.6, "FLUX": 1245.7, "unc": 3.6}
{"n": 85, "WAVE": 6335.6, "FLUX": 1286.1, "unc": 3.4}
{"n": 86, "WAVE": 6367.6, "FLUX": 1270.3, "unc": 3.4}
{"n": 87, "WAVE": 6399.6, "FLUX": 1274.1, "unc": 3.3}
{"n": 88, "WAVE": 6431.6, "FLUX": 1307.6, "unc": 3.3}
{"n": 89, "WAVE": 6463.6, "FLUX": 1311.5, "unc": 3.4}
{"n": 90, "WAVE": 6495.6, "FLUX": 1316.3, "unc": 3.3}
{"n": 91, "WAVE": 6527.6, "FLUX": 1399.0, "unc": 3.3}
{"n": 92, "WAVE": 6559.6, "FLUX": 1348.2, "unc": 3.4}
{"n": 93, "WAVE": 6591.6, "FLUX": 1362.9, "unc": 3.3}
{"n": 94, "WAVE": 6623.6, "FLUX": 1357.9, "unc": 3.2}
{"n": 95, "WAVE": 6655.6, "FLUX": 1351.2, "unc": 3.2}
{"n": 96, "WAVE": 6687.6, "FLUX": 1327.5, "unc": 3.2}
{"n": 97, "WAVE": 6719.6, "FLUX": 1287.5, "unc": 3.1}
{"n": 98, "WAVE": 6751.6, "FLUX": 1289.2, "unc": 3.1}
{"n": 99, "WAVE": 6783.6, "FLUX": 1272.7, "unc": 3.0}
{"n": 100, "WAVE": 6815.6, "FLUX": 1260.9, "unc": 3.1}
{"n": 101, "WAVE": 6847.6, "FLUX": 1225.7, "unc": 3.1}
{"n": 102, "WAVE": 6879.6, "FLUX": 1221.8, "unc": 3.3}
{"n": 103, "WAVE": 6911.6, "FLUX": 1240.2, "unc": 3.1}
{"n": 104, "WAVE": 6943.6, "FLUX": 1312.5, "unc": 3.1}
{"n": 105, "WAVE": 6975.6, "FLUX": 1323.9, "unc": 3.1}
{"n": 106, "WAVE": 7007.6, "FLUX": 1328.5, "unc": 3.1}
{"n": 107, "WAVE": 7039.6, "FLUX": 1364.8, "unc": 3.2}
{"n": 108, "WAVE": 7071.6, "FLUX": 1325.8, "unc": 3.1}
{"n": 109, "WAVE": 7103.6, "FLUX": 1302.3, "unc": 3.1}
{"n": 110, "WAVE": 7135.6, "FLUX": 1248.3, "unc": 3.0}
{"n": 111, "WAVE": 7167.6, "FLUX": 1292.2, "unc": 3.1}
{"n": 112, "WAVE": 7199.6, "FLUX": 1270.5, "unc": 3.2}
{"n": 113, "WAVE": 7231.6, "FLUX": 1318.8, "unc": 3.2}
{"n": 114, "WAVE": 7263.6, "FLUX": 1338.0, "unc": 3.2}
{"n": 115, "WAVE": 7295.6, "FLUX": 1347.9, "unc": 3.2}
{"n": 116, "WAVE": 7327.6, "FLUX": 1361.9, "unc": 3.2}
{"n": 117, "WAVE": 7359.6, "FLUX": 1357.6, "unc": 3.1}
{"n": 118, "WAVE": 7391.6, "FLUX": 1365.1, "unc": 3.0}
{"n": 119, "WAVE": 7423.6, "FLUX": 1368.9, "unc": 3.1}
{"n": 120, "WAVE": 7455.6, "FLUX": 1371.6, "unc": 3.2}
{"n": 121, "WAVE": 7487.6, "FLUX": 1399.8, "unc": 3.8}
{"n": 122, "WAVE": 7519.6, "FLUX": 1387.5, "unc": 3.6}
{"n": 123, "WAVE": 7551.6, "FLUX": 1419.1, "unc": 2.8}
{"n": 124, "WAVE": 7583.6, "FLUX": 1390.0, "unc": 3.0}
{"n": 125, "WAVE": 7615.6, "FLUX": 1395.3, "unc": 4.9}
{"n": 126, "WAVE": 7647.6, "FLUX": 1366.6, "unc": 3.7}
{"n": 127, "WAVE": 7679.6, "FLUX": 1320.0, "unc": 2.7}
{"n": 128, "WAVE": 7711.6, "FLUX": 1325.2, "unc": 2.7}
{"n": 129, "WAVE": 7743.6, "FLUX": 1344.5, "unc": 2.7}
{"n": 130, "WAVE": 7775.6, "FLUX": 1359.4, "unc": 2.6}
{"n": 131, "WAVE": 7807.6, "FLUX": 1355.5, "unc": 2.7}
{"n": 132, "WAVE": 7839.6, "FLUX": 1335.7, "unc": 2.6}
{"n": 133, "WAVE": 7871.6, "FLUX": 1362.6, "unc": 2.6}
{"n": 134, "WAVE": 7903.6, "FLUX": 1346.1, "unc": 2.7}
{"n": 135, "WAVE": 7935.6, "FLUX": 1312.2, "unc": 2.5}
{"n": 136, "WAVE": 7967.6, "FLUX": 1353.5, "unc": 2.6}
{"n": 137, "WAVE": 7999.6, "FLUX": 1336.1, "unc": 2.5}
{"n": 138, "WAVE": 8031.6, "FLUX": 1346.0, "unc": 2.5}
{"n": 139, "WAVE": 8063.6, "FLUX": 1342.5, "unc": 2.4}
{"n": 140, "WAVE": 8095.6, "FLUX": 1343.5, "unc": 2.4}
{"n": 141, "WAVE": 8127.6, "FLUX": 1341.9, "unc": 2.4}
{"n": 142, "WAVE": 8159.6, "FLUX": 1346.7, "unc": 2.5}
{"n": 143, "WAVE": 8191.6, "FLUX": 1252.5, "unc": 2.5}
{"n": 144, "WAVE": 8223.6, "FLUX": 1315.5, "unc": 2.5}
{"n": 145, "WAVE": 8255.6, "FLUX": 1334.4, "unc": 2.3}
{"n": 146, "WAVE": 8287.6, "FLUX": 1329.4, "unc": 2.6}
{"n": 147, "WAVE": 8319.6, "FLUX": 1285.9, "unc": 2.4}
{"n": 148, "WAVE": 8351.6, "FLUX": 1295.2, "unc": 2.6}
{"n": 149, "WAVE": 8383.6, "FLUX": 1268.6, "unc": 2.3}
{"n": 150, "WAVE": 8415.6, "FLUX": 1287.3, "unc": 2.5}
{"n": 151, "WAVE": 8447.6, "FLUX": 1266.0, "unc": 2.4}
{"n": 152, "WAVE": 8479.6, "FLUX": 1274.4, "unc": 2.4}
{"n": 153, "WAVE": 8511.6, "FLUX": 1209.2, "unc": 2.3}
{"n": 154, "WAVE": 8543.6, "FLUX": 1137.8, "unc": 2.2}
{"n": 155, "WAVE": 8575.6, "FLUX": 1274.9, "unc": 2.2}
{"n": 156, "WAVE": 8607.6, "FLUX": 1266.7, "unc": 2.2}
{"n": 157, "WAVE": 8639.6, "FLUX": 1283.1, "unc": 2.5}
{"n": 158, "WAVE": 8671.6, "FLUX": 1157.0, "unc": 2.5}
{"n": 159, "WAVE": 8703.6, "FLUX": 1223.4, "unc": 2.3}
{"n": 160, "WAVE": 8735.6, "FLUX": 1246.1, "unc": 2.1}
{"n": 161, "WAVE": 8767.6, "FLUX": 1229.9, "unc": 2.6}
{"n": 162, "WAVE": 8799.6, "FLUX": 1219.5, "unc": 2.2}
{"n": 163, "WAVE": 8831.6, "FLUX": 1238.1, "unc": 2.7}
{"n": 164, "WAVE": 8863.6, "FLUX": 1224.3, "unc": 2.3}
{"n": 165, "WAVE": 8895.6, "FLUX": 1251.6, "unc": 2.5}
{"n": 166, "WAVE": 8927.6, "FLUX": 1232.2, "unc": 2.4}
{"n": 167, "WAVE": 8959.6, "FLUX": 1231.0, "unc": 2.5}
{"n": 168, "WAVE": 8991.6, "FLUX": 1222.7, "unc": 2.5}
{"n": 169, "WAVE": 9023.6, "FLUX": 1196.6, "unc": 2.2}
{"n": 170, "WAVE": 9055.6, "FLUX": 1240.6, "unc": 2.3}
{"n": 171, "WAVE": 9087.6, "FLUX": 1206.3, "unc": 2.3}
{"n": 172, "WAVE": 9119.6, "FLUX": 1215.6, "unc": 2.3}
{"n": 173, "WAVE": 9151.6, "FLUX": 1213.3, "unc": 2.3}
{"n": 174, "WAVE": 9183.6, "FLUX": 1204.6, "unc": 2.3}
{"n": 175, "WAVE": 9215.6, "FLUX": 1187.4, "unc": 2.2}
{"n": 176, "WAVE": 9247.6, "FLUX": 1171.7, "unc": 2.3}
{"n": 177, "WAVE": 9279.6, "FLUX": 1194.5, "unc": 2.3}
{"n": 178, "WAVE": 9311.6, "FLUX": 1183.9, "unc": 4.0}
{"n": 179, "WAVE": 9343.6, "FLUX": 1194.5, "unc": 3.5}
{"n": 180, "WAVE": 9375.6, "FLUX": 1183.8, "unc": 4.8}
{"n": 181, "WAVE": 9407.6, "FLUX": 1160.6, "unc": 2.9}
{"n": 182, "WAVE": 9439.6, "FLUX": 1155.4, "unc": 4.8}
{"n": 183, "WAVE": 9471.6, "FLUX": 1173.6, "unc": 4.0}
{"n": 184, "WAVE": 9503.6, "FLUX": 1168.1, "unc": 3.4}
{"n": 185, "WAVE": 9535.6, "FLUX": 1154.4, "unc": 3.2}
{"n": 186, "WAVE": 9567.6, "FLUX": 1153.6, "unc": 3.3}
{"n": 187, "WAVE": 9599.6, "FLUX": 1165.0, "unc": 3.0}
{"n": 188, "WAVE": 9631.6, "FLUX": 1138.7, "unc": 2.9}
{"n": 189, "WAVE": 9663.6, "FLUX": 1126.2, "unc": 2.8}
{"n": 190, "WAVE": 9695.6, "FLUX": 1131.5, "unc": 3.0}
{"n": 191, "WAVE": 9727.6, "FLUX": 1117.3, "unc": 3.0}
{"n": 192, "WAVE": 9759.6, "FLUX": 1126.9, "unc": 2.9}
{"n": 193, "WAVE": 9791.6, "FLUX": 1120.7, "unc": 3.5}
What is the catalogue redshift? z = 0.00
